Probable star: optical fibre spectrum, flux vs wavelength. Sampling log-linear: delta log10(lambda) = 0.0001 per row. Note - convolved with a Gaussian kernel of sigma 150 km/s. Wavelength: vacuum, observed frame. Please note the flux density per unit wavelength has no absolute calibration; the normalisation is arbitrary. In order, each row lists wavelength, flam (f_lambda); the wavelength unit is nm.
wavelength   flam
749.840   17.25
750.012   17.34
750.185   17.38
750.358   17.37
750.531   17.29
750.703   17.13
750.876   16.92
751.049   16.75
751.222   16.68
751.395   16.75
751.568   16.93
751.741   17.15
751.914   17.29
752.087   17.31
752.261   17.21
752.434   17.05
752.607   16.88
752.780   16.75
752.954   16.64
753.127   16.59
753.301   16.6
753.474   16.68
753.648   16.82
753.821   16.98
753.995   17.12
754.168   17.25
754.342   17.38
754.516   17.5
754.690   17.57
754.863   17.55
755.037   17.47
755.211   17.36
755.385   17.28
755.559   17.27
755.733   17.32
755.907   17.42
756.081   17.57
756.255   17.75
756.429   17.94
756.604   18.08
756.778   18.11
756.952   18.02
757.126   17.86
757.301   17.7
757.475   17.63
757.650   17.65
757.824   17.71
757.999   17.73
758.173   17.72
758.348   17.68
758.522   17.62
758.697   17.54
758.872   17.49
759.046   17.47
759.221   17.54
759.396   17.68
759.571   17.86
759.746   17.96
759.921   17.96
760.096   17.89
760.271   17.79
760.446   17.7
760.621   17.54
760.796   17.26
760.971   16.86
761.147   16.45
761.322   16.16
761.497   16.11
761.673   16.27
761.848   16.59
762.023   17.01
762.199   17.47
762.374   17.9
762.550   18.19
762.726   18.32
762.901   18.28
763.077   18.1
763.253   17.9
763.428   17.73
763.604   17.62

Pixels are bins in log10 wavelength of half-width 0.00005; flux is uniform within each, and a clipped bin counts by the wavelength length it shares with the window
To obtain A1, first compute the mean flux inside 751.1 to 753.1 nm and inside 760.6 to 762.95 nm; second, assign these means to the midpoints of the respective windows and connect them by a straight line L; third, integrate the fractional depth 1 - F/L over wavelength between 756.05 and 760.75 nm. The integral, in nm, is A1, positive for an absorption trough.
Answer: -0.18 nm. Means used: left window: 17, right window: 17.1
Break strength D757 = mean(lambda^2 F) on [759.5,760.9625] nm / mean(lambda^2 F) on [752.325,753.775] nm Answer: 1.08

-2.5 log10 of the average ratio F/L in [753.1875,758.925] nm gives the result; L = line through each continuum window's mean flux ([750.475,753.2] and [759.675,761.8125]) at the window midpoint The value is -0.03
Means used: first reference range 17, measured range 17.5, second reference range 17.1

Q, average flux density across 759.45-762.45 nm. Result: 17.2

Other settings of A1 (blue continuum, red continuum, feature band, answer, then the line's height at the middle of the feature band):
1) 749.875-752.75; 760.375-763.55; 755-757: -0.05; 17.2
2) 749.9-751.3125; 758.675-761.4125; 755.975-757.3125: -0.04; 17.3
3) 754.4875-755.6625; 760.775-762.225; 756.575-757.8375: -0.05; 17.2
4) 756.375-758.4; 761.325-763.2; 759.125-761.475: 0.02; 17.6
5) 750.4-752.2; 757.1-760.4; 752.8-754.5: 0.03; 17.2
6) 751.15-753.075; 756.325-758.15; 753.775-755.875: 0.01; 17.4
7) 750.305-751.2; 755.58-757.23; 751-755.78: 0.09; 17.4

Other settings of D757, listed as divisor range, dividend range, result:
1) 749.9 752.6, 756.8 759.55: 1.05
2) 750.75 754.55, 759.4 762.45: 1.04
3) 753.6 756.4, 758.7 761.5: 1.02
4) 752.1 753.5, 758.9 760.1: 1.07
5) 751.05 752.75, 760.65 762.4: 1.01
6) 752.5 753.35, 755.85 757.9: 1.08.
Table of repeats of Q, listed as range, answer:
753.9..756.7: 17.5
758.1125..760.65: 17.7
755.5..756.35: 17.5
